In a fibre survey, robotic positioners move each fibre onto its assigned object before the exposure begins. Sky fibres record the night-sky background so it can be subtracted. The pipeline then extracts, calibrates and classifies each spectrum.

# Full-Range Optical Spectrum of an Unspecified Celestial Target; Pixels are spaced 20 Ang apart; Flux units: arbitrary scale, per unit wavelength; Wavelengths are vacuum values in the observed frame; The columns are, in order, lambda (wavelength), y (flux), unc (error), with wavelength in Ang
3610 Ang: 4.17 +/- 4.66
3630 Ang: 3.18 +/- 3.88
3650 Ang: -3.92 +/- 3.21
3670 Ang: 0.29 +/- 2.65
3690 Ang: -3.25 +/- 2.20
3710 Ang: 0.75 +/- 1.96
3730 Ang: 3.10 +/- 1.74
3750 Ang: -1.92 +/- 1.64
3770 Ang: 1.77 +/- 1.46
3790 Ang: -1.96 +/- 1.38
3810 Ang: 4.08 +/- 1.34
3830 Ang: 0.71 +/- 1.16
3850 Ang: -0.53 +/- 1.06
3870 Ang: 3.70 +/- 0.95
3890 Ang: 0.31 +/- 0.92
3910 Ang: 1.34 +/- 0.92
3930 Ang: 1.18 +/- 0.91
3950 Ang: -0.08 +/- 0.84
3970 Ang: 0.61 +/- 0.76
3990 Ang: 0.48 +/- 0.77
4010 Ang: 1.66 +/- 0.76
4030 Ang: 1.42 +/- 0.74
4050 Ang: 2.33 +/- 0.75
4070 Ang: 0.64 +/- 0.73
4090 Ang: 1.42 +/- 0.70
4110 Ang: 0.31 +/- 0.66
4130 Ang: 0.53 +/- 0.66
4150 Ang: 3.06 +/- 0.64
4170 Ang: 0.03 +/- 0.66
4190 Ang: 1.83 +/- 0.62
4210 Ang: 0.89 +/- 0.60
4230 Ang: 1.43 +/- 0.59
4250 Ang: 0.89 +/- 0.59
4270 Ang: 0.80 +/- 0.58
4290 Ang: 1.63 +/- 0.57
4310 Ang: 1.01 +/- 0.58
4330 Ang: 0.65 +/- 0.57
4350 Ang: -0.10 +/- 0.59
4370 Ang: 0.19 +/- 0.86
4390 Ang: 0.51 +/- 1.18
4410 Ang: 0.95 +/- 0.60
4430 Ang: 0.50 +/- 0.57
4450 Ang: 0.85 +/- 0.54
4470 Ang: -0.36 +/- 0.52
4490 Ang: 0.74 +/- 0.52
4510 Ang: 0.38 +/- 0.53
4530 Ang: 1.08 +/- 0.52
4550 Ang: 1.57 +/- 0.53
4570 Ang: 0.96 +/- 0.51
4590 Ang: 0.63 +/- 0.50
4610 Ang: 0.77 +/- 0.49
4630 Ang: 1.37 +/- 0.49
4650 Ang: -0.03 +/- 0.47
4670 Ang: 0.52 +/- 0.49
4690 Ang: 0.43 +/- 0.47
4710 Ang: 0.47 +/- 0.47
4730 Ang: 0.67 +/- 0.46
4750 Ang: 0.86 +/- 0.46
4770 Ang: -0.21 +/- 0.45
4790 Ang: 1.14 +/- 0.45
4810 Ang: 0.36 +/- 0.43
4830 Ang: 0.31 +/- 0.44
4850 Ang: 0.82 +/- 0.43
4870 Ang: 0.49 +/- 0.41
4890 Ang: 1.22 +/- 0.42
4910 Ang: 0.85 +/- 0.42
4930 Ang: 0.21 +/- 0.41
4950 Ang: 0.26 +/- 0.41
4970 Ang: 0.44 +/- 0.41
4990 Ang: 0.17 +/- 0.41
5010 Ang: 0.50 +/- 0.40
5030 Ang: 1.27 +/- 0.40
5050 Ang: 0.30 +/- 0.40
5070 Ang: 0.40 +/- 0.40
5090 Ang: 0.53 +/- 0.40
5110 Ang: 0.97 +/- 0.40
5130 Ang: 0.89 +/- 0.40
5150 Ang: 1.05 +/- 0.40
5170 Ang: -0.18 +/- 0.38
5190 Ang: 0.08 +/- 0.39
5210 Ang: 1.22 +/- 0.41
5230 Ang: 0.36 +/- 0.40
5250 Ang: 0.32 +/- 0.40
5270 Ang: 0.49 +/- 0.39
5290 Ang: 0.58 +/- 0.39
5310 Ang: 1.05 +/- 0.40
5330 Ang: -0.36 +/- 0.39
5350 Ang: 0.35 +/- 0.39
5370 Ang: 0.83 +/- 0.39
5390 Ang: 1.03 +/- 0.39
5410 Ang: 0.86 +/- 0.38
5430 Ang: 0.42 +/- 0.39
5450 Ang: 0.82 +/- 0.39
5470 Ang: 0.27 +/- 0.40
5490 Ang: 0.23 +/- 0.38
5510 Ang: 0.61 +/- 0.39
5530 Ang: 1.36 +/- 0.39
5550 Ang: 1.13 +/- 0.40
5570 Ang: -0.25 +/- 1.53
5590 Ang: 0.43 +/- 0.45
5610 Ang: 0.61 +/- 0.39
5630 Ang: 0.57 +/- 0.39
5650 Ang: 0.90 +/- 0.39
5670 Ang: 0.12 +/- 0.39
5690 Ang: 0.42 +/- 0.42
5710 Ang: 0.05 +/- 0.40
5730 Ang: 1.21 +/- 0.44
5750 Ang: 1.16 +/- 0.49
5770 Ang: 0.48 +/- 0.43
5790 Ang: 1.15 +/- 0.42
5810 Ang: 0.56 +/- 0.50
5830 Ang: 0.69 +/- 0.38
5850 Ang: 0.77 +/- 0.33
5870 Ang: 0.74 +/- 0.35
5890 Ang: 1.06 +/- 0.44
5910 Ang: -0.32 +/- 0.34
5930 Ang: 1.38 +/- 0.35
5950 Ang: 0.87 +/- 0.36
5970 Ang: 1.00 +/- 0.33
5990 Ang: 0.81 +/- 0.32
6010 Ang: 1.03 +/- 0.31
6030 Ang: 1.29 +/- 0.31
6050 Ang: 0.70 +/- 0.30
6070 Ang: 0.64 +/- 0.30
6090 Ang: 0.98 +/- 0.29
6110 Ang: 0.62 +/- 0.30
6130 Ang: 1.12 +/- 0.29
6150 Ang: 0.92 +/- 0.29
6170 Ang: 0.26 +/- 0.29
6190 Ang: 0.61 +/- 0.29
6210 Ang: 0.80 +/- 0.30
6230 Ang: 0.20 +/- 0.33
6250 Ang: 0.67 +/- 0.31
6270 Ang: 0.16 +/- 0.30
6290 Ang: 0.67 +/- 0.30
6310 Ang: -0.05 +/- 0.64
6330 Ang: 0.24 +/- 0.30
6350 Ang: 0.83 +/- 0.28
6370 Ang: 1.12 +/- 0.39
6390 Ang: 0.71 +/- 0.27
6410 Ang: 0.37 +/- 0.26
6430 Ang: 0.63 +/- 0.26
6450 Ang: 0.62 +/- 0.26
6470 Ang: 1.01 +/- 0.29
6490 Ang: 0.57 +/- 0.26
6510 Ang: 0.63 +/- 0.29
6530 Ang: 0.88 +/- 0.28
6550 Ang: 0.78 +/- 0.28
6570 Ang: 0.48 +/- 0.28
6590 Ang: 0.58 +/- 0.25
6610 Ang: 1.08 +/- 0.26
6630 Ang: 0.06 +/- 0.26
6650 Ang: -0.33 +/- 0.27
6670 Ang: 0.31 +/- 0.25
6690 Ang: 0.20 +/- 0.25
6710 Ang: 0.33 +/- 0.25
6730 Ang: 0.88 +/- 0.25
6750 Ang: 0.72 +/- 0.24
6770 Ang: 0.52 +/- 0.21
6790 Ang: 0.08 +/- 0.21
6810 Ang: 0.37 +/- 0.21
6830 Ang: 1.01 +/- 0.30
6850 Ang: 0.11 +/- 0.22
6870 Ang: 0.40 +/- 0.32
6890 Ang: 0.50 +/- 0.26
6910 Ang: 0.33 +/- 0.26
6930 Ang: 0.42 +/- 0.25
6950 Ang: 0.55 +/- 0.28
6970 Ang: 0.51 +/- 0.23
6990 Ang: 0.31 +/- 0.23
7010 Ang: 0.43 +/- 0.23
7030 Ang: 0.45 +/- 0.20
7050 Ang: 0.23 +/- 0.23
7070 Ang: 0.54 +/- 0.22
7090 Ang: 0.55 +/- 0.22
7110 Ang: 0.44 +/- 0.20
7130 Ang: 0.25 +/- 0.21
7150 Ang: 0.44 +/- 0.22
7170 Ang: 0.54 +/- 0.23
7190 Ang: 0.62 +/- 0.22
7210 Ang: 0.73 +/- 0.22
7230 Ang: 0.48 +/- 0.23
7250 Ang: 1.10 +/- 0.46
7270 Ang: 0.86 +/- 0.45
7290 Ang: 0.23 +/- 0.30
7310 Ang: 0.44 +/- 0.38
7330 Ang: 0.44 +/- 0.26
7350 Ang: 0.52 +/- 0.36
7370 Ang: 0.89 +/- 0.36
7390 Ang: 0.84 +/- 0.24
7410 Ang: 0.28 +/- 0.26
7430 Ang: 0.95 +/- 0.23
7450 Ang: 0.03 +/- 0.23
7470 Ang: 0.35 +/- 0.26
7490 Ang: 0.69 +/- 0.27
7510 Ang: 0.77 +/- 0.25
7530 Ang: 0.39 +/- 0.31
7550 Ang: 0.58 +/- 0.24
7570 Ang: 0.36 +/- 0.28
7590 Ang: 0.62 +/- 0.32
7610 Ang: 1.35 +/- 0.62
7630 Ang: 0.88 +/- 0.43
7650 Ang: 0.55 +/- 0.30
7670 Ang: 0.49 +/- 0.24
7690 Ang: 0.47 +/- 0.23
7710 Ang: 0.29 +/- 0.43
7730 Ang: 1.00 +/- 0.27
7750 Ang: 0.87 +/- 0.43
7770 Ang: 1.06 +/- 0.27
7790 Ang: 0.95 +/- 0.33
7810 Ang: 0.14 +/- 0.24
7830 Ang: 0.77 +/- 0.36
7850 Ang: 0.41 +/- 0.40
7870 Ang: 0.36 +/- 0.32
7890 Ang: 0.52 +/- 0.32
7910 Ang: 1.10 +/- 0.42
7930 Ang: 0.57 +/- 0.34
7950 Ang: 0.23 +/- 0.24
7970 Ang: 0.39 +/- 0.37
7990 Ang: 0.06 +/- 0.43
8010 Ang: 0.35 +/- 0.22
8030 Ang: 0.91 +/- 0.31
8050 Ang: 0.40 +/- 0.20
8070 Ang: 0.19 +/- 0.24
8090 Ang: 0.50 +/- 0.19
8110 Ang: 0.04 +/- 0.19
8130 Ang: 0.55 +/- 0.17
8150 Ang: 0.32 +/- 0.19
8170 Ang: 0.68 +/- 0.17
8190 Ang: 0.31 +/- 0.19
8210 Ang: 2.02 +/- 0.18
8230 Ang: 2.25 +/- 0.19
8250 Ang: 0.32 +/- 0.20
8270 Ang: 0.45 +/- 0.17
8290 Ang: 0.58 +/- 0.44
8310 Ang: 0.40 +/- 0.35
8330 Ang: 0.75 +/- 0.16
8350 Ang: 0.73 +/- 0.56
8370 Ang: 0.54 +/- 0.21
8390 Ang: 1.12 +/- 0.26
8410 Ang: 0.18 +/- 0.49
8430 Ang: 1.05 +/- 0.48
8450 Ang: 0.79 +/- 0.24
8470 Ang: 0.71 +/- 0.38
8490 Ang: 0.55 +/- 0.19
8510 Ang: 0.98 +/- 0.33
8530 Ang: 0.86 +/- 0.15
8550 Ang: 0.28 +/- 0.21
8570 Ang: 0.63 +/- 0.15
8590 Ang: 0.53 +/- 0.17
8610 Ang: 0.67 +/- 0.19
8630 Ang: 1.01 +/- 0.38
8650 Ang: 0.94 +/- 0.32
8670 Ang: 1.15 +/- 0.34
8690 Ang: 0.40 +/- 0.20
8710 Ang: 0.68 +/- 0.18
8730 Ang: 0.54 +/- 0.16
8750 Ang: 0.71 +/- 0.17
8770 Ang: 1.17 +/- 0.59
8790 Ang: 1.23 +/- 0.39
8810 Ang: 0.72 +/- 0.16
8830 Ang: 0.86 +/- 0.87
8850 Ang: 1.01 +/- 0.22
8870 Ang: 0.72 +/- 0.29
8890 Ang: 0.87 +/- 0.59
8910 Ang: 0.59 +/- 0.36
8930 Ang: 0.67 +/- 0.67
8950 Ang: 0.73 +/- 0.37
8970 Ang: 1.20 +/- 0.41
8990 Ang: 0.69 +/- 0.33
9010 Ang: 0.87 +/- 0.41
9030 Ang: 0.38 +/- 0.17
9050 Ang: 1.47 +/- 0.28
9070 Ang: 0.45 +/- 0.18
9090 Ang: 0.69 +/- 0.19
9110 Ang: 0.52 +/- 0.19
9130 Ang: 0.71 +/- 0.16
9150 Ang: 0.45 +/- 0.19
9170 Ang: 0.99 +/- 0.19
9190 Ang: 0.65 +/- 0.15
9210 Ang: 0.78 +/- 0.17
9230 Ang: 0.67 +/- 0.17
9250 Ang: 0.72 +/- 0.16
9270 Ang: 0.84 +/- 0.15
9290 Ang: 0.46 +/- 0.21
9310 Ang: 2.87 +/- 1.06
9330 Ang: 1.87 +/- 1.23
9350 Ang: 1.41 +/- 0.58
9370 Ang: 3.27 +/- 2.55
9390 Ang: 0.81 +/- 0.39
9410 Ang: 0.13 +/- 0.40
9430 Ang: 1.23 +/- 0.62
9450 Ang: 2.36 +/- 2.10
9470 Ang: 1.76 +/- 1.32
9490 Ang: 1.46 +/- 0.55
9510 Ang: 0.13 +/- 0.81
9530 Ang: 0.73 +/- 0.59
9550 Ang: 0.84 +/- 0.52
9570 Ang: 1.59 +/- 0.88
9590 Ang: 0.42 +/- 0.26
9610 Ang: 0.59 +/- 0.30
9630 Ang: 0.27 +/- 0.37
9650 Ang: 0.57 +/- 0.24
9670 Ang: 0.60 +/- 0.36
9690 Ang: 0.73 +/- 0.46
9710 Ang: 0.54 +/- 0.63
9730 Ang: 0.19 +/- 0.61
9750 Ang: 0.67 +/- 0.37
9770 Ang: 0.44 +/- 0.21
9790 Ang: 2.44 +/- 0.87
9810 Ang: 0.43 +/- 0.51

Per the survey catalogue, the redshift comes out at 1.204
